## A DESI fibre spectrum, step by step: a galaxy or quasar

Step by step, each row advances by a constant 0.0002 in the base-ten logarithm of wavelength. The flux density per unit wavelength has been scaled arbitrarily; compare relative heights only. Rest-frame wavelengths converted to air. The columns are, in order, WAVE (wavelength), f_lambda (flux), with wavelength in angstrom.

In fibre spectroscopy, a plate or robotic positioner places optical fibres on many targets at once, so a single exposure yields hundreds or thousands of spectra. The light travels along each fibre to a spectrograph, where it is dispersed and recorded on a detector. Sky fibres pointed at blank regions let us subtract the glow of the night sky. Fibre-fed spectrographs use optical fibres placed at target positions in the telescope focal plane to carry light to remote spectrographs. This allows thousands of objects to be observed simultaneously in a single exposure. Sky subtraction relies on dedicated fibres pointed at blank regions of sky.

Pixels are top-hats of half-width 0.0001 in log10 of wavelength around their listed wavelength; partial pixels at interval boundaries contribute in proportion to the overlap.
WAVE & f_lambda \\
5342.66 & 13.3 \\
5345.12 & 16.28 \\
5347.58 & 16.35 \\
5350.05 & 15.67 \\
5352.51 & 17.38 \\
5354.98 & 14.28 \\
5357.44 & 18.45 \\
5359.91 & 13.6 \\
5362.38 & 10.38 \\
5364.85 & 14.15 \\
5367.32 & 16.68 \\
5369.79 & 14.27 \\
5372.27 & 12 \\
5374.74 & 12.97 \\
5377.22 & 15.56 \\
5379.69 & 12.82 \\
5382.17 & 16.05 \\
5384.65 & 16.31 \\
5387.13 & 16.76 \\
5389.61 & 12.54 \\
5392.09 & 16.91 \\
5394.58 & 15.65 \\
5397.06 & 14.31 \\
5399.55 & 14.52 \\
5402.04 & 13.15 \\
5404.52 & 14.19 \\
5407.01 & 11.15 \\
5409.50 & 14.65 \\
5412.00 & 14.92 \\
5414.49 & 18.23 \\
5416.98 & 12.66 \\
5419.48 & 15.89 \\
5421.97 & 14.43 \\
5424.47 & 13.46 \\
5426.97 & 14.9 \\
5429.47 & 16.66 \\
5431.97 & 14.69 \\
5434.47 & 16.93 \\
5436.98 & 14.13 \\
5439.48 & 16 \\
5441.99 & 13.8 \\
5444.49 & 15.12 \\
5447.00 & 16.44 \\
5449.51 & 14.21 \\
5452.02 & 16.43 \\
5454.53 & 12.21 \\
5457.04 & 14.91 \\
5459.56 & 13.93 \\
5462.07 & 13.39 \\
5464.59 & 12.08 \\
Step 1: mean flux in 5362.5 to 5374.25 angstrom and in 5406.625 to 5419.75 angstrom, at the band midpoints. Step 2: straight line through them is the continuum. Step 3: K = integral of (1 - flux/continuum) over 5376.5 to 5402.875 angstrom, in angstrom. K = -1.4 angstrom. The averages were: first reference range 13.8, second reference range 14.7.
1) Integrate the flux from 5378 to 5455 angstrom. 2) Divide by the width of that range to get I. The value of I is 14.9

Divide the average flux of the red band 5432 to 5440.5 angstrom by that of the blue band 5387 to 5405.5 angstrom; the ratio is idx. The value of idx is 1.1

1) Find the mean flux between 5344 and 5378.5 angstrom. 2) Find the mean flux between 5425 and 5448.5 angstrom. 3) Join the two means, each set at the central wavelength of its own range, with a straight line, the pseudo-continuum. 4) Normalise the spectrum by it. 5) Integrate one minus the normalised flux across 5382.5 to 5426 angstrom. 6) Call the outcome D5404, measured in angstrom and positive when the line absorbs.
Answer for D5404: 1.2 angstrom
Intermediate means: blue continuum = 14.9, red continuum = 15.3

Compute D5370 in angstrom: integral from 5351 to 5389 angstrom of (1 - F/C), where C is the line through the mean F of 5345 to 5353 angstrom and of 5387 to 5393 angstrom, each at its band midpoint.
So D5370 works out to 2.3 angstrom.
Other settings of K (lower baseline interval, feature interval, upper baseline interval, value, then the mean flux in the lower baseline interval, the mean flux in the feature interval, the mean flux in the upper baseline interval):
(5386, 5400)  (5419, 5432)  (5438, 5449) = 0.2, 15.1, 15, 15.2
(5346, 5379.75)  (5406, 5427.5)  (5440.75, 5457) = 0.3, 14.7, 14.5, 14.7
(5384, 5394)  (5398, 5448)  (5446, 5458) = 1.2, 15.6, 14.8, 14.8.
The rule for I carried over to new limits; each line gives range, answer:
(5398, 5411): 13.6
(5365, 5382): 14.2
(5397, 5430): 14.5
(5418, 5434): 15.1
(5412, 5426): 14.9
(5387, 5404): 14.7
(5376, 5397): 15.3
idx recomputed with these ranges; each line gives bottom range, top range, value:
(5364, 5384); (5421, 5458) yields 1.04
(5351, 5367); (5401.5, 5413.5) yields 0.93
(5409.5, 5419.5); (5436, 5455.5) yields 0.97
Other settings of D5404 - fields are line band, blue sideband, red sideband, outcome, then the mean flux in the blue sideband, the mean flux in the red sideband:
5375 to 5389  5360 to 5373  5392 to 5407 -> -1.28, 13.6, 14.3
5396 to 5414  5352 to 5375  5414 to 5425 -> 0.83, 14.4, 14.8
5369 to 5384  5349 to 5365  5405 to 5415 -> 0.70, 14.9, 14.4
